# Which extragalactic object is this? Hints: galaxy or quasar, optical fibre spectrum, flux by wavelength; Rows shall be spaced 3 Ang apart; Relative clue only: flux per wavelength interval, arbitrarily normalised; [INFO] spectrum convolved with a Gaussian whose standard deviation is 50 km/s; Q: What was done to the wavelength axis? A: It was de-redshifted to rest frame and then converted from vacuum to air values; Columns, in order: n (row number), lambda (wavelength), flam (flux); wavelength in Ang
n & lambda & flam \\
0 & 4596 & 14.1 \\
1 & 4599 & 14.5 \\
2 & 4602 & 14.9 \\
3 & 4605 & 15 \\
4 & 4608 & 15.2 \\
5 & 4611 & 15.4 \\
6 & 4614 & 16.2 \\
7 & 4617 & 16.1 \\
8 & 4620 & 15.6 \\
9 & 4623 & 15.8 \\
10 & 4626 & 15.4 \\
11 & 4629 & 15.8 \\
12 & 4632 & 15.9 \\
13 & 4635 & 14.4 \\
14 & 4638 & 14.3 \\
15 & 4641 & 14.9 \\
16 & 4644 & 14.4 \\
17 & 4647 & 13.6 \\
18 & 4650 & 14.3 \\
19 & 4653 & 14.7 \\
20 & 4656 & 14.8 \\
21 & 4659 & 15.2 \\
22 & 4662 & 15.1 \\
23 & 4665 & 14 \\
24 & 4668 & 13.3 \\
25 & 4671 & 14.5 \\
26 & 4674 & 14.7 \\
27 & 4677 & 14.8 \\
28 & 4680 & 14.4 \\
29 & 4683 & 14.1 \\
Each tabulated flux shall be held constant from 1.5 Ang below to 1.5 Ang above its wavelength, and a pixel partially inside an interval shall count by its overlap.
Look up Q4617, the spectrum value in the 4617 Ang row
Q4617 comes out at 16.1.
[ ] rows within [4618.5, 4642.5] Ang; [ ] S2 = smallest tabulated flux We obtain 14.3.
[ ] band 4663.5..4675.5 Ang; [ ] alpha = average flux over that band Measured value 14.1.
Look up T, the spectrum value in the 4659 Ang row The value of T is 15.2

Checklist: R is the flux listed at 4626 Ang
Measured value 15.4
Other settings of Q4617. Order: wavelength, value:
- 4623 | 15.8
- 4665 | 14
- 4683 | 14.1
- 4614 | 16.2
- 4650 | 14.3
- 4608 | 15.2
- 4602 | 14.9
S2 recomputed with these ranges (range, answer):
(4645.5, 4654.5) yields 13.6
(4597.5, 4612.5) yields 14.5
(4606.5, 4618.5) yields 15.2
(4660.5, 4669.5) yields 13.3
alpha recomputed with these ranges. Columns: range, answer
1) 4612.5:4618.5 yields 16.2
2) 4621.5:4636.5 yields 15.5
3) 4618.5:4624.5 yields 15.7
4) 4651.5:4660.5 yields 14.9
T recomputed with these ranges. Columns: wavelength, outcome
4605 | 15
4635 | 14.4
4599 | 14.5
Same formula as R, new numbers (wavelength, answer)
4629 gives 15.8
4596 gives 14.1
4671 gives 14.5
